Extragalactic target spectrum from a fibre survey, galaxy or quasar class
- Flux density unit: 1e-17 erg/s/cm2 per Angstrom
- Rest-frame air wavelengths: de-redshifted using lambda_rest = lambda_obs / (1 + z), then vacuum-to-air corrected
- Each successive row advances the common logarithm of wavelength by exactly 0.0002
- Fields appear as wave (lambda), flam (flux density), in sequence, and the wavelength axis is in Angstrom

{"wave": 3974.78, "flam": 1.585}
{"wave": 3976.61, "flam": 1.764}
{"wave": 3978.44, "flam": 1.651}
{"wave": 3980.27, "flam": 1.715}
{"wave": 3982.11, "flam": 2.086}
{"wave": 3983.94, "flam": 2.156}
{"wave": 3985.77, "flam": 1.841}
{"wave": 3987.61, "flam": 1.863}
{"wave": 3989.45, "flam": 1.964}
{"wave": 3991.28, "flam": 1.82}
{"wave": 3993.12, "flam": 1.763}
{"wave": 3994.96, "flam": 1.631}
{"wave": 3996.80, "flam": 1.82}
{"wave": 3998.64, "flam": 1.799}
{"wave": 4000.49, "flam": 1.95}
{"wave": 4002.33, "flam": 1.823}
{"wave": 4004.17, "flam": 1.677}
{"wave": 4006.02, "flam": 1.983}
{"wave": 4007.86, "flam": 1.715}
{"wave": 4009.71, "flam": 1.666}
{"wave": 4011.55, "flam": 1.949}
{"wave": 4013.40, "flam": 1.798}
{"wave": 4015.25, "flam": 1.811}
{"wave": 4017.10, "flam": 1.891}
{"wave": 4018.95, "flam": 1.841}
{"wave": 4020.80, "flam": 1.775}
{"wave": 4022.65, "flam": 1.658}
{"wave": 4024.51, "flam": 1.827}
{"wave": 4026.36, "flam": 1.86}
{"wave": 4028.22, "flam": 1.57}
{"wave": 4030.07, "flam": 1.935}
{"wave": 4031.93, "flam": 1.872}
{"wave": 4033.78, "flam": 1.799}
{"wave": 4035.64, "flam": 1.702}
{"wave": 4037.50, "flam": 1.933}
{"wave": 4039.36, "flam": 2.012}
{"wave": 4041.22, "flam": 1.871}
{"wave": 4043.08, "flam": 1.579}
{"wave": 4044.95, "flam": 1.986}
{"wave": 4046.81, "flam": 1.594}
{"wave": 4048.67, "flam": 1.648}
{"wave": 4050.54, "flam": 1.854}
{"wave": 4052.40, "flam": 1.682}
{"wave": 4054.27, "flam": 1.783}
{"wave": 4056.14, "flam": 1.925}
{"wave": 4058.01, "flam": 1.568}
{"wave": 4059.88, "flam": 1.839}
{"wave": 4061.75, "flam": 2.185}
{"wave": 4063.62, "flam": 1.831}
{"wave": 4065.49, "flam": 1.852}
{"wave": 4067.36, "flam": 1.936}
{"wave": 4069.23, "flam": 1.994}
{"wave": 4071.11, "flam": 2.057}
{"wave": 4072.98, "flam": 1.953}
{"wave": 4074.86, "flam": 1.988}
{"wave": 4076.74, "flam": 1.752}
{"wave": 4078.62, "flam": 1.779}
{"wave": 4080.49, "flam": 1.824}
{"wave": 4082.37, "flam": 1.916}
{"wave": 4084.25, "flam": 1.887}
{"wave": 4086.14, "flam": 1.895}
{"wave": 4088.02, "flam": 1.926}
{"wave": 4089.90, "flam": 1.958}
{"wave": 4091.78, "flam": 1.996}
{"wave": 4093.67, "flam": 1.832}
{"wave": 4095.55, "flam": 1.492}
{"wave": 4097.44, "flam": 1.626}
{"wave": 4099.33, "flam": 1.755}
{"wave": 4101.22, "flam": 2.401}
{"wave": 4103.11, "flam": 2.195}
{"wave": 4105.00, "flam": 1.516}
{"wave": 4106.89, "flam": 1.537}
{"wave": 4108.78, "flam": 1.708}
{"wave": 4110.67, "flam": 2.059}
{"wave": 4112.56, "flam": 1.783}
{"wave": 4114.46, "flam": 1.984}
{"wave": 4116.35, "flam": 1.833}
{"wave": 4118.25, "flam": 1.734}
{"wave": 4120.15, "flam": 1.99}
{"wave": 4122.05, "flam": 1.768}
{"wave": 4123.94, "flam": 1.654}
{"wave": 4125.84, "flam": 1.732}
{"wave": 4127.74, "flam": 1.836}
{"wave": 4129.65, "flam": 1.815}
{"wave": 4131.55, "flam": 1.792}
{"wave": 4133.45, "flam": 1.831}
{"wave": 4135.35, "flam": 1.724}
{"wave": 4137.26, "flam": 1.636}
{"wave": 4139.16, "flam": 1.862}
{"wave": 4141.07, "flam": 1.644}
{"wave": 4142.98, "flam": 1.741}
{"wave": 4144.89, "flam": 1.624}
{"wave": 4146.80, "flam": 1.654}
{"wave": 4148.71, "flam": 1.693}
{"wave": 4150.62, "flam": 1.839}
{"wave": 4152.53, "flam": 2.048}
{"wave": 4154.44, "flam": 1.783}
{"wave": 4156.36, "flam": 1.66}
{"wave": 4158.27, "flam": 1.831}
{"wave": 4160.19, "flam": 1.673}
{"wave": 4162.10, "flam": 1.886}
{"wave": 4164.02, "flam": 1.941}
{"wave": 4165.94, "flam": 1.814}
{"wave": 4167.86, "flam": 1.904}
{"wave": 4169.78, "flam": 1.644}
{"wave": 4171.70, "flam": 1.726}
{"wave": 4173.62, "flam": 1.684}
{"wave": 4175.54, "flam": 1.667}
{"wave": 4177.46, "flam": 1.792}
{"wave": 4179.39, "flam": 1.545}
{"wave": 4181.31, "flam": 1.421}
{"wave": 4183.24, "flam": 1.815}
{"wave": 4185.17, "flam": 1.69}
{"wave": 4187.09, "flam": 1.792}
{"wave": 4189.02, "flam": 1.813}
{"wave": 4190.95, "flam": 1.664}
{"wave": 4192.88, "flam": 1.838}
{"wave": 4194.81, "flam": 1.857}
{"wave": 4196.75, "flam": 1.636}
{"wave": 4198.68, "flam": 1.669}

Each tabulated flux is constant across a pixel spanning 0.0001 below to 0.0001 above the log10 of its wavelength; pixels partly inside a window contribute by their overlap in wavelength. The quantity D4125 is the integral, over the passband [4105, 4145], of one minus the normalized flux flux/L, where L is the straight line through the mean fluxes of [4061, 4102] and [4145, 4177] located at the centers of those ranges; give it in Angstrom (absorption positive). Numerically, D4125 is 1.3 Angstrom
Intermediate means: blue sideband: 1.9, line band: 1.77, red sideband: 1.77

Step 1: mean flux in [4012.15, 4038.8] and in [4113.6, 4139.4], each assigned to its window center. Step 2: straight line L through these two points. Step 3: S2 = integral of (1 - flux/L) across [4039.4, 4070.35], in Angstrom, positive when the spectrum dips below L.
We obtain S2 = -0.37 Angstrom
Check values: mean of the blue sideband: 1.81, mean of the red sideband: 1.8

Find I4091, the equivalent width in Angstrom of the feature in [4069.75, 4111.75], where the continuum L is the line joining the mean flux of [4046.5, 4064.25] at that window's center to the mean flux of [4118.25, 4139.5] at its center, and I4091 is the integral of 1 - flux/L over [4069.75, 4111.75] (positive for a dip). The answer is -1.8 Angstrom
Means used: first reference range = 1.8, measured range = 1.87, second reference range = 1.78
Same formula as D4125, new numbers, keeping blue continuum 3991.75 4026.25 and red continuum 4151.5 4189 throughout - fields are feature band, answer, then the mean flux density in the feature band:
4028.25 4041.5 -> -0.5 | 1.86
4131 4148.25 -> 0.4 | 1.72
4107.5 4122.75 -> -0.7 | 1.85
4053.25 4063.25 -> -0.4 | 1.86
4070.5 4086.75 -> -1.0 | 1.89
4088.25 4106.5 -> -0.8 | 1.86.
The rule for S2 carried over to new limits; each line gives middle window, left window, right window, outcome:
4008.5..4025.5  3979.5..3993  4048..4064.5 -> 0.63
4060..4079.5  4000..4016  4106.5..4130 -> -1.26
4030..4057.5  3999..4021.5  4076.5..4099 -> 0.29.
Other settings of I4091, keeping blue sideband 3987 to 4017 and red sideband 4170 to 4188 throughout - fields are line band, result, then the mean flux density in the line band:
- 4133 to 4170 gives -1.57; 1.77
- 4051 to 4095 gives -3.00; 1.88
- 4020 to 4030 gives 0.24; 1.75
